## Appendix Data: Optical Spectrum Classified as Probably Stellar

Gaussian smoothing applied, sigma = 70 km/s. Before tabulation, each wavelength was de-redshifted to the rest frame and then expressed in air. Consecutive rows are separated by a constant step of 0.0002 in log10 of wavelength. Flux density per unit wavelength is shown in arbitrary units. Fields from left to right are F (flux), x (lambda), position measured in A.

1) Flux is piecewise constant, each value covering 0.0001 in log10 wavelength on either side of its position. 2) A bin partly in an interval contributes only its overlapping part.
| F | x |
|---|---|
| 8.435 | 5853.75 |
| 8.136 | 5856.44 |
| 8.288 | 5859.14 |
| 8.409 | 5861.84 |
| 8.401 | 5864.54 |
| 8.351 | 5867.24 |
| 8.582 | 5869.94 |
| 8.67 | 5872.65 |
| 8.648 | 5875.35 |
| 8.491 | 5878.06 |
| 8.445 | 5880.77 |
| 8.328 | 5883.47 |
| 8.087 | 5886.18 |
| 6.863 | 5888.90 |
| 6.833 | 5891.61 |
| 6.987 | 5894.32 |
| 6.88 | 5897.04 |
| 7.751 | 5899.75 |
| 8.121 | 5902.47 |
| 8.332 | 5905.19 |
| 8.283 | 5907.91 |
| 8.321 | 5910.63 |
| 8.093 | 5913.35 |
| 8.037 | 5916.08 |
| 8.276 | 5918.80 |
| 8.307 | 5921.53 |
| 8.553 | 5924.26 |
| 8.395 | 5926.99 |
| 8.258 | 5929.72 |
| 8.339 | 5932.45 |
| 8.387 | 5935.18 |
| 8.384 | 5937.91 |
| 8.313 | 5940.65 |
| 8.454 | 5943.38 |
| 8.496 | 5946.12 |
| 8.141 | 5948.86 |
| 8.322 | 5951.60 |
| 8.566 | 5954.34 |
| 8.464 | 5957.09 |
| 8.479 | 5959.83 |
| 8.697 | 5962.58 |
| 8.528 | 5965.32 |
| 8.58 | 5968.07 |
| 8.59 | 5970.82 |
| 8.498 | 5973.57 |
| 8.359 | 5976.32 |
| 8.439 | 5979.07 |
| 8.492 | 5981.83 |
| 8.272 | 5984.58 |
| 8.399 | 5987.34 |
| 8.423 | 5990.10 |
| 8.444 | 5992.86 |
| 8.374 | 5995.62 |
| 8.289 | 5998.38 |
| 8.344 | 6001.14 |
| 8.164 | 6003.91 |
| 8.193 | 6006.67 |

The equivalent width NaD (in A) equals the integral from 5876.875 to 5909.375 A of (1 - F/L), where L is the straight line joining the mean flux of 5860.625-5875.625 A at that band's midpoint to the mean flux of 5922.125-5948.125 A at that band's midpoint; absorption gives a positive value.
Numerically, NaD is 2.6 A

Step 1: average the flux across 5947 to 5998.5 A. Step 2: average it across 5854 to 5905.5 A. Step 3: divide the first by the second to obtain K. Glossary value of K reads 1.05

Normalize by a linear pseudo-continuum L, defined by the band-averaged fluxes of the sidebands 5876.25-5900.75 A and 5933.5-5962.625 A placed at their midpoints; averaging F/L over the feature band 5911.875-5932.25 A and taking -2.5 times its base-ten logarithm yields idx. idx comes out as -0.03 mag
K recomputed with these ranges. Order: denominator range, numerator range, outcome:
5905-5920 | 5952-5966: 1.04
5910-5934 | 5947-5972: 1.02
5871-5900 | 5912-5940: 1.06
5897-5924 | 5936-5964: 1.04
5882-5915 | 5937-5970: 1.09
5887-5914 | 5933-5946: 1.10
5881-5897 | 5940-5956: 1.13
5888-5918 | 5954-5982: 1.10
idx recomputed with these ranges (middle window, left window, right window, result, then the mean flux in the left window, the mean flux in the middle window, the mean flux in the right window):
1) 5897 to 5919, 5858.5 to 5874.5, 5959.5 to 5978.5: 0.06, 8.46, 8.07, 8.53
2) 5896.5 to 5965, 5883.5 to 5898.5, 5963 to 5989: -0.06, 7.24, 8.29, 8.47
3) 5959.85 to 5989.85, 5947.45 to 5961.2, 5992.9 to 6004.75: -0.02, 8.39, 8.48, 8.32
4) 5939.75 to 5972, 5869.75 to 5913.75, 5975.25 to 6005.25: -0.03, 7.96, 8.47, 8.36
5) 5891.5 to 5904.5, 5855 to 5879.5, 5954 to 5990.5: 0.14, 8.44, 7.41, 8.48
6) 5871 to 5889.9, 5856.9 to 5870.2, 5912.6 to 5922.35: 0.01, 8.37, 8.25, 8.17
